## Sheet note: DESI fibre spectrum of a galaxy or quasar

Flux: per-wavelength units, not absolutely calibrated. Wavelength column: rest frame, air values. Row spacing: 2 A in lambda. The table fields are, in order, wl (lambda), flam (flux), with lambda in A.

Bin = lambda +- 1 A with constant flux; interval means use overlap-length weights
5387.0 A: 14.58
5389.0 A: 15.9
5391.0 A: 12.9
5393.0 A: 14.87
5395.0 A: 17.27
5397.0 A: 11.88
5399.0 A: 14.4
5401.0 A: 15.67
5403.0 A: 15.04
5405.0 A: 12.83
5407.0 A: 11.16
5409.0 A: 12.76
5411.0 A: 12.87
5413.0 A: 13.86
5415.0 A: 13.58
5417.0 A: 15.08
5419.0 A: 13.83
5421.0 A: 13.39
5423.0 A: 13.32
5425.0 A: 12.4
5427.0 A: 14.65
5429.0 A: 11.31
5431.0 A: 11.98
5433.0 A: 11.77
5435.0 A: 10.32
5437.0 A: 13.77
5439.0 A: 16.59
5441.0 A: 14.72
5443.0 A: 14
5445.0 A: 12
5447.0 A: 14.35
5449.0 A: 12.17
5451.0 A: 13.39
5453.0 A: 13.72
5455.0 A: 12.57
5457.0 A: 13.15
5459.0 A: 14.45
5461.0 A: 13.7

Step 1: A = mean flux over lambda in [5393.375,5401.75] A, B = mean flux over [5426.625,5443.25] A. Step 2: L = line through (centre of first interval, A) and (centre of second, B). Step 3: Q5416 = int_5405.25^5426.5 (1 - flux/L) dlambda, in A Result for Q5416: 1.1 A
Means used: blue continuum 14.8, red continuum 13.1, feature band 13.2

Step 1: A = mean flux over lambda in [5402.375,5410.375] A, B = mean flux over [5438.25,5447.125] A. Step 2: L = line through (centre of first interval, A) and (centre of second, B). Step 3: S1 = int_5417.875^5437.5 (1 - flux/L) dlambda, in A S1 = 1.4 A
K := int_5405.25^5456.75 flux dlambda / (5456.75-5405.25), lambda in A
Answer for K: 13.2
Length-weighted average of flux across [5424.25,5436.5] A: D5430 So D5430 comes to 12.1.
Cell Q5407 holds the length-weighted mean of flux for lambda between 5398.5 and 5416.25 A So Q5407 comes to 13.6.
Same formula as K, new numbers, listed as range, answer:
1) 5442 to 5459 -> 13.2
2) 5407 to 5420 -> 13.5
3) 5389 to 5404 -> 14.7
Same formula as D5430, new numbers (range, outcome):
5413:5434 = 13.2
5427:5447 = 13.1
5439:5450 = 13.7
